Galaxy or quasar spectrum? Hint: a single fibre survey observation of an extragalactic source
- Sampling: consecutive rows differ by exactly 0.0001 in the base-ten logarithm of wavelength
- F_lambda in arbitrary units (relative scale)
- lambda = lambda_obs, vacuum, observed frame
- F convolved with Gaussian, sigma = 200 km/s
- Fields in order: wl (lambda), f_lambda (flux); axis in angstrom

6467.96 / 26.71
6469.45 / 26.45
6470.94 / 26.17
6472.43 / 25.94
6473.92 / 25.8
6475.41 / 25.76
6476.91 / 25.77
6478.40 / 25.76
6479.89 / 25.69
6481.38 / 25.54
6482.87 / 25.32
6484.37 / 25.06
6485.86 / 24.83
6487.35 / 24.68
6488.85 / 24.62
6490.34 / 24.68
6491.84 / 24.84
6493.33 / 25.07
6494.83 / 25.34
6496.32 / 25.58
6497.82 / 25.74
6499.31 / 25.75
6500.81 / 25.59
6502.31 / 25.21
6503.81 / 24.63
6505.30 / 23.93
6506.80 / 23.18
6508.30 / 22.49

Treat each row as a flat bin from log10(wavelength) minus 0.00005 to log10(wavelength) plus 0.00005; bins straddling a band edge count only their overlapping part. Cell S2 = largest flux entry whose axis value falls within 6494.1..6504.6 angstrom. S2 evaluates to 25.75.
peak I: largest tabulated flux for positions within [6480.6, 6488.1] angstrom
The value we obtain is 25.54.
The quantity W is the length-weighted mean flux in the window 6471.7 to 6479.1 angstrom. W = 25.8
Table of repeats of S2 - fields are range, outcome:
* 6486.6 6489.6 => 24.68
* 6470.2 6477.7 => 26.17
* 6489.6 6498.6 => 25.74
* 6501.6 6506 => 25.21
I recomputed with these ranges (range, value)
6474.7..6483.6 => 25.77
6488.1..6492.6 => 24.84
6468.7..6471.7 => 26.45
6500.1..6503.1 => 25.59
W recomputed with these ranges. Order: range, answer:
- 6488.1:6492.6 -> 24.7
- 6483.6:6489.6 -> 24.8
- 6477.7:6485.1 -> 25.5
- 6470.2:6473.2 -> 26.1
